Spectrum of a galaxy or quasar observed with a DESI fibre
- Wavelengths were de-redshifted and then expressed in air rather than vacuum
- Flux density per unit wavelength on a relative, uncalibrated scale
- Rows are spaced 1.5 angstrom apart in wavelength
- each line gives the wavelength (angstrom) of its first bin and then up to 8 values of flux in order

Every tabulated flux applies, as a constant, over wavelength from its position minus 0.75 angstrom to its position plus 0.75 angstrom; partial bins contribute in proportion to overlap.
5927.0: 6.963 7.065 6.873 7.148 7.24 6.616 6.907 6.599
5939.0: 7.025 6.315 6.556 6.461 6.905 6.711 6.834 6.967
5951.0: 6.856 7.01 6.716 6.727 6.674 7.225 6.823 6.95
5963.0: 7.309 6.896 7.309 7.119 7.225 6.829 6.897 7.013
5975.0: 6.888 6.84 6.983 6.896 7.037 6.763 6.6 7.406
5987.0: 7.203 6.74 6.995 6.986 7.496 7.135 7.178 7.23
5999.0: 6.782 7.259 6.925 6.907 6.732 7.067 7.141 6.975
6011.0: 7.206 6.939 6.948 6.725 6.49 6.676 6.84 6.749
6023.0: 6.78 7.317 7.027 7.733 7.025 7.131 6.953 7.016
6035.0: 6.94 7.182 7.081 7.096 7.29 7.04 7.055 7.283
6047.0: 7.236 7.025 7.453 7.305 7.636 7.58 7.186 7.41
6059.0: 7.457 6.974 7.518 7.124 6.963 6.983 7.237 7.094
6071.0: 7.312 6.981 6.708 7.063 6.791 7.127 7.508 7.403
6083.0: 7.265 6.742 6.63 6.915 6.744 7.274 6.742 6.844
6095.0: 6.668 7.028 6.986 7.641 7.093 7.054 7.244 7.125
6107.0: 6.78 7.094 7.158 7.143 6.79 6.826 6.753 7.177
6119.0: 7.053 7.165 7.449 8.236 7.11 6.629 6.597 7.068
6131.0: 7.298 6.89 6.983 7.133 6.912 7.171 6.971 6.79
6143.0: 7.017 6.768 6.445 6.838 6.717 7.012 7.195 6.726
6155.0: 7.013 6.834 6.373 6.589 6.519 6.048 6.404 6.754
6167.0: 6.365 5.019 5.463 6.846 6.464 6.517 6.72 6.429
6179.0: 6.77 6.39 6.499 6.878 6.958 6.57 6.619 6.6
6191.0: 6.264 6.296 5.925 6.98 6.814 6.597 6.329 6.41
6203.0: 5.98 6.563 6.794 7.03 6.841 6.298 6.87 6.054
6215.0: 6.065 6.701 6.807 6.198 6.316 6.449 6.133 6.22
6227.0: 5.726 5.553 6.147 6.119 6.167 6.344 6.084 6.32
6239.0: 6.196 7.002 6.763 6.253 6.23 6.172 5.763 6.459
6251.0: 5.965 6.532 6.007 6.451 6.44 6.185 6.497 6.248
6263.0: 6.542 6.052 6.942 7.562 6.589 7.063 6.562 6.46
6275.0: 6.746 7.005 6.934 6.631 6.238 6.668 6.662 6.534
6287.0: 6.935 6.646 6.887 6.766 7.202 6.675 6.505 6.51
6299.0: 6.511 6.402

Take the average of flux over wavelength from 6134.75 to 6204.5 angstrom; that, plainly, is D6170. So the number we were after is 6.59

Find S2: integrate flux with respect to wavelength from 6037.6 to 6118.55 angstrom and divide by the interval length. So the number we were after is 7.1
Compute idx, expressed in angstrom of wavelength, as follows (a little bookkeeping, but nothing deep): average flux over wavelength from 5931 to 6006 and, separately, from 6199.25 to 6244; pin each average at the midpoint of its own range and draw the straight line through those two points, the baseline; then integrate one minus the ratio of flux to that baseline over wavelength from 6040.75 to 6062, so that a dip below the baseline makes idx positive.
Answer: -1.7 angstrom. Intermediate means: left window 6.94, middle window 7.29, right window 6.36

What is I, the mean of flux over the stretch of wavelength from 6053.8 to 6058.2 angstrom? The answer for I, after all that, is 7.39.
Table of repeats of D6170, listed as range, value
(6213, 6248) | 6.25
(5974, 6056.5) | 7.06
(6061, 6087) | 7.08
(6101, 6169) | 6.88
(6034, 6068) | 7.22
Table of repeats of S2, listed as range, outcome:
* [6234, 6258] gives 6.31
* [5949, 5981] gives 6.96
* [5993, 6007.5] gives 7.05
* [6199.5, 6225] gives 6.46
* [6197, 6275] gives 6.4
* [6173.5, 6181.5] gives 6.56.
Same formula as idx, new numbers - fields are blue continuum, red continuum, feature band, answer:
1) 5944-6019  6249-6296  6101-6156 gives -1.8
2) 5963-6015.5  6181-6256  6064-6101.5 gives -1.5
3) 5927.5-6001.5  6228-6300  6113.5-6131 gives -1.0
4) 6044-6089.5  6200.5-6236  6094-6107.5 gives -0.2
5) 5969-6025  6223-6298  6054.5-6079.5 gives -1.1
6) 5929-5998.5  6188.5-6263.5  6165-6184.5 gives 0.2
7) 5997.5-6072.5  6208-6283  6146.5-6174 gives 0.7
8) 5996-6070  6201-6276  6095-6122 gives -0.9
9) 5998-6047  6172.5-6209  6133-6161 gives -0.7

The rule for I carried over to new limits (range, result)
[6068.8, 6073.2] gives 7.13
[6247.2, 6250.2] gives 6.11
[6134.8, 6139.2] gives 7.07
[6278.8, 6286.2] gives 6.55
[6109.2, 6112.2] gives 7.15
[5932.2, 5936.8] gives 6.92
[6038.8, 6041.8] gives 7.19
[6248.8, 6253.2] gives 6.31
